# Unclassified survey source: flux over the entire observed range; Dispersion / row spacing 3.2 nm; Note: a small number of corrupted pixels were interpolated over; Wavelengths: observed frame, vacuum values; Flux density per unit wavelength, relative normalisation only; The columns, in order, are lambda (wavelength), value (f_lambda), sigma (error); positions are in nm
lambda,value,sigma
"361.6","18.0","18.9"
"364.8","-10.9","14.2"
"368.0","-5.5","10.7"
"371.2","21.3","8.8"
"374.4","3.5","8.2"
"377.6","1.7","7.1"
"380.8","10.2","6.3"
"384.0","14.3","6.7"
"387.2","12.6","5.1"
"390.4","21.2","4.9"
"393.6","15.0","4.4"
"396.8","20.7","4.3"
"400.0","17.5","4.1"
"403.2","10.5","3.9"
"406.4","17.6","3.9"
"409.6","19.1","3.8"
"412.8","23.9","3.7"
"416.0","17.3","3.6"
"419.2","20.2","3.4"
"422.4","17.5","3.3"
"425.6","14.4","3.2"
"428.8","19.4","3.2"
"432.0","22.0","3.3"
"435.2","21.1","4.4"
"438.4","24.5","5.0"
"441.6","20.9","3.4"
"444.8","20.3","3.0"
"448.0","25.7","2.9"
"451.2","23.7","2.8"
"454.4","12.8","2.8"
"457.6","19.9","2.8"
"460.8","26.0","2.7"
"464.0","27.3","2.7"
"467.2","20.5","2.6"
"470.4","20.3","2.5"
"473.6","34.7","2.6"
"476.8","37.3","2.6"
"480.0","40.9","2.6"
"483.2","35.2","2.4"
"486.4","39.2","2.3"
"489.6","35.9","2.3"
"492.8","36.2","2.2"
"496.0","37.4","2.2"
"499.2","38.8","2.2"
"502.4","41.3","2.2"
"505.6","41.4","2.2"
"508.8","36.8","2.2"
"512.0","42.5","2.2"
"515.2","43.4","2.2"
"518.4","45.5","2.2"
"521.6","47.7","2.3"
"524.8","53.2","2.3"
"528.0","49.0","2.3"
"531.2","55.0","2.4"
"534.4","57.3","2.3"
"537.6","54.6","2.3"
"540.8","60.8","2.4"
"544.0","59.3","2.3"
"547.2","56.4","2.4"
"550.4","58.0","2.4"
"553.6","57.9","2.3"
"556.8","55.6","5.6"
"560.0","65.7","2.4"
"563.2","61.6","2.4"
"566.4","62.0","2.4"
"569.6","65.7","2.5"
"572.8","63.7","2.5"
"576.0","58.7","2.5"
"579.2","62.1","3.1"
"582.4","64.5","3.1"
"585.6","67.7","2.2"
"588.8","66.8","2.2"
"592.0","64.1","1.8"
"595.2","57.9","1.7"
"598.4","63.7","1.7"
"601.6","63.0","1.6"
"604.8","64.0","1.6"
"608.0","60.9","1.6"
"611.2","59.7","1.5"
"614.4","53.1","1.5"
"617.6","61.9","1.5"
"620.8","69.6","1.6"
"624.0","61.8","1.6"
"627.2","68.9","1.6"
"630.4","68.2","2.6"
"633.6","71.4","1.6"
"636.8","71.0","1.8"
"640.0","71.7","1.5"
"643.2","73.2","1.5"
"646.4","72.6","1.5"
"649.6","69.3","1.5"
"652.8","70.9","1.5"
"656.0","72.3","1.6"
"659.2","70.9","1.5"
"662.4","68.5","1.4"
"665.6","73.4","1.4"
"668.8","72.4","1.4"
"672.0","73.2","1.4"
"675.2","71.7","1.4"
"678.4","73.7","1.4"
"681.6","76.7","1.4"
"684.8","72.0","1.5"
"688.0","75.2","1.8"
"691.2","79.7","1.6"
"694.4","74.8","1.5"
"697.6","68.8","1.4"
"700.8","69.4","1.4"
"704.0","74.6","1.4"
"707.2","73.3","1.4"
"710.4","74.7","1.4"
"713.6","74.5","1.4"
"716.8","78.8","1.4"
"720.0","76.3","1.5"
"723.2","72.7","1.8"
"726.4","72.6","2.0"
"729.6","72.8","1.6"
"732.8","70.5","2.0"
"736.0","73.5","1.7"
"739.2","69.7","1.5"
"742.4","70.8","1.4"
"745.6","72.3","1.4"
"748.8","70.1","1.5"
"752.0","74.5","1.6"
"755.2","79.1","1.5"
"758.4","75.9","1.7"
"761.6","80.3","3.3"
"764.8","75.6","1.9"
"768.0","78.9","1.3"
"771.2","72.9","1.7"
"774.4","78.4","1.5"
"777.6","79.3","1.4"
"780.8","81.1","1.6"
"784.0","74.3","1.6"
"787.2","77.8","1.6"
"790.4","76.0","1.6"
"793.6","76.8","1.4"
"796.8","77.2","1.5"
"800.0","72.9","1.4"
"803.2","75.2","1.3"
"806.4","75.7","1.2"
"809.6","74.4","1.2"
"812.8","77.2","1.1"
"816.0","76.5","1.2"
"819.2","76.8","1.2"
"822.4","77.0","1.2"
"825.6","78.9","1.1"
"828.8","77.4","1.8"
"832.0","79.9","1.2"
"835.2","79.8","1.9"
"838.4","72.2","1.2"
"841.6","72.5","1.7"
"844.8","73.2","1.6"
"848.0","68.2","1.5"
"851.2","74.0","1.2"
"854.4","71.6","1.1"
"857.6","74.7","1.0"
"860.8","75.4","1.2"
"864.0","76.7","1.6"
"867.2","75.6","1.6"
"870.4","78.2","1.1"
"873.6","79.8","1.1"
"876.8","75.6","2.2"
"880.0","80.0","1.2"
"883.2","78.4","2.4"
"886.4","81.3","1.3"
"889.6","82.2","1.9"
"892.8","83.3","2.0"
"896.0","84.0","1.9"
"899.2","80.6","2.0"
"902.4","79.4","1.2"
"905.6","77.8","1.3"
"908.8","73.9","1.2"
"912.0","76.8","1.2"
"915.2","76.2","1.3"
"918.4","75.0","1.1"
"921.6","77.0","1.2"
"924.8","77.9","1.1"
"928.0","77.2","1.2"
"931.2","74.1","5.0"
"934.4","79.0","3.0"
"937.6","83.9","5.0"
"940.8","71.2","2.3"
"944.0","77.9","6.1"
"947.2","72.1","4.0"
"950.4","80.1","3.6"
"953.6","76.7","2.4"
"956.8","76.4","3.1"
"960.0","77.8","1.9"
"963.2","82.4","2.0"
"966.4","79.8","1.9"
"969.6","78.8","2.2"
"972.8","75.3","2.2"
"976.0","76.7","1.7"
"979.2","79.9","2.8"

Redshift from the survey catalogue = 0.19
